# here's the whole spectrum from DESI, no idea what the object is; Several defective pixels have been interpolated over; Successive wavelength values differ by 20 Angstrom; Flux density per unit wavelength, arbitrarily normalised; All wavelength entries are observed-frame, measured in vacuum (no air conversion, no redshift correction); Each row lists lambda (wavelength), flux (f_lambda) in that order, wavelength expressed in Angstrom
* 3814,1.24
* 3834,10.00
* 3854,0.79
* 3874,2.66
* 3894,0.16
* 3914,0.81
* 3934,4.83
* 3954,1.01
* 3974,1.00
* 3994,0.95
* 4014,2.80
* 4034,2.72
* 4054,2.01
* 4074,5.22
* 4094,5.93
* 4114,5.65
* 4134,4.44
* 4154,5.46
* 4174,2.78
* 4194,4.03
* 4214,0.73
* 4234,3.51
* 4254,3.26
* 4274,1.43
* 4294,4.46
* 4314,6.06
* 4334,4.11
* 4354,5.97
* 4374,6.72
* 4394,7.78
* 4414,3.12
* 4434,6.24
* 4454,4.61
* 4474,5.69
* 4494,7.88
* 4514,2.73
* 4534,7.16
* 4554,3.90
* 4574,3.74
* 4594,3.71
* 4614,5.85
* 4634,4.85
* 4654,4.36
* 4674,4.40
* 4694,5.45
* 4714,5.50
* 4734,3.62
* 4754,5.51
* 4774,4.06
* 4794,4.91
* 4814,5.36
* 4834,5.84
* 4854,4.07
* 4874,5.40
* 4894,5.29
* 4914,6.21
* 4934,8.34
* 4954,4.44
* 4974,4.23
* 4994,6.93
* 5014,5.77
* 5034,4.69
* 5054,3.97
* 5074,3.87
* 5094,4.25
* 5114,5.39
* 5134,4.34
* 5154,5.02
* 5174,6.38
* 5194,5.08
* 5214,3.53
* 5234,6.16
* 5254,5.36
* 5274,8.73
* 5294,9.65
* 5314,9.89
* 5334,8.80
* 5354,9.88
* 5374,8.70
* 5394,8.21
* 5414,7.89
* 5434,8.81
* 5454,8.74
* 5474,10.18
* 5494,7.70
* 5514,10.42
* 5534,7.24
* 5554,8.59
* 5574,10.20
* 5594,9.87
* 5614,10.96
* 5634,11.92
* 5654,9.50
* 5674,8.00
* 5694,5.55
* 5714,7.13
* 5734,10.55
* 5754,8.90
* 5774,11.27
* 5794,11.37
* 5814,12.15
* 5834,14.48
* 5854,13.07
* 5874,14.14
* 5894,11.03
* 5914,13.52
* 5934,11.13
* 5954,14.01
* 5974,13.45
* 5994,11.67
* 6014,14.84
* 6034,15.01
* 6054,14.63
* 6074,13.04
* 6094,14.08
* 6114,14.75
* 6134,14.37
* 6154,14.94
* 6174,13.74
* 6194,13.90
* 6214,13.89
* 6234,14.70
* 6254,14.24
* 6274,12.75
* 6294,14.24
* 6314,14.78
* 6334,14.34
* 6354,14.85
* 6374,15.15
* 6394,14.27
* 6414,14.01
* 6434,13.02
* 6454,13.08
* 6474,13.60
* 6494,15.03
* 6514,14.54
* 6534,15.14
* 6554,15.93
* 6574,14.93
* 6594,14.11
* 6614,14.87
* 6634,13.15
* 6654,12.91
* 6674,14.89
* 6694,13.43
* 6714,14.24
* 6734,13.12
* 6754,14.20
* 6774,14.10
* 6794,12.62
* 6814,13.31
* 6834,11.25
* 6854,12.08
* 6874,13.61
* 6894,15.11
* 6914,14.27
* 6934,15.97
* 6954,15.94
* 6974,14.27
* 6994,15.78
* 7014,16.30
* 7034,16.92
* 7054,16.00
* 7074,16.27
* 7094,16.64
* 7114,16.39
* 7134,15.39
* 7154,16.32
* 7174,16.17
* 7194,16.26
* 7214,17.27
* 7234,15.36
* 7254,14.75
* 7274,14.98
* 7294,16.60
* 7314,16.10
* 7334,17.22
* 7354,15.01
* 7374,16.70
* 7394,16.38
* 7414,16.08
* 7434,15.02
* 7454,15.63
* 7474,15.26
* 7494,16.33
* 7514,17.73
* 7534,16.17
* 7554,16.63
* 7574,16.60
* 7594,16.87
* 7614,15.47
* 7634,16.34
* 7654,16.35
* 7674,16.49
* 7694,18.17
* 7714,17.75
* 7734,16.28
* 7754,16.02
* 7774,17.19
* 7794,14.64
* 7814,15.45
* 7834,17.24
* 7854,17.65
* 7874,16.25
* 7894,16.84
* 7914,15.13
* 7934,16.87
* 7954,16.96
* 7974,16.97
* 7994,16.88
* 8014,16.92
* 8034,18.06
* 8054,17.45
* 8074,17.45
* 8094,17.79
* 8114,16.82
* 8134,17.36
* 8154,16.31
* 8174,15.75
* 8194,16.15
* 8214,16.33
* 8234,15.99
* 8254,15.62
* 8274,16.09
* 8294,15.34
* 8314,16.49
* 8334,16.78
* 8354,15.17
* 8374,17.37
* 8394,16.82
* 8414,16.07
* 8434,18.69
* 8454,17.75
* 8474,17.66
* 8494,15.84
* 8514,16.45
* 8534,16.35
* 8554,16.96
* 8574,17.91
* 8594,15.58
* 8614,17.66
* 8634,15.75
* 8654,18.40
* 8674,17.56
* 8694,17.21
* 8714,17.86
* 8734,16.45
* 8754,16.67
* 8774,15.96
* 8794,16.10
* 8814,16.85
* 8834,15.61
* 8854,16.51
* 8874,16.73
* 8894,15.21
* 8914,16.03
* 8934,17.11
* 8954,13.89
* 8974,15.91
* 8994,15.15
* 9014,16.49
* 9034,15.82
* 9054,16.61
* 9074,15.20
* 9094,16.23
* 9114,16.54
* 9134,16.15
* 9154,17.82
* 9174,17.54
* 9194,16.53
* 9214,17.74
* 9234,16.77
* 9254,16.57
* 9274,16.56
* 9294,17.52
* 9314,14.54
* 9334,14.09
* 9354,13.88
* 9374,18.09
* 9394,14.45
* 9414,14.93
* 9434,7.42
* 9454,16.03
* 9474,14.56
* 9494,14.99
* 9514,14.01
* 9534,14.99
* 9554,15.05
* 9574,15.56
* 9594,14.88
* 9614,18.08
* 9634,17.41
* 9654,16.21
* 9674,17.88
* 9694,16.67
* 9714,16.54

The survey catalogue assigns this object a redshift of 0.32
